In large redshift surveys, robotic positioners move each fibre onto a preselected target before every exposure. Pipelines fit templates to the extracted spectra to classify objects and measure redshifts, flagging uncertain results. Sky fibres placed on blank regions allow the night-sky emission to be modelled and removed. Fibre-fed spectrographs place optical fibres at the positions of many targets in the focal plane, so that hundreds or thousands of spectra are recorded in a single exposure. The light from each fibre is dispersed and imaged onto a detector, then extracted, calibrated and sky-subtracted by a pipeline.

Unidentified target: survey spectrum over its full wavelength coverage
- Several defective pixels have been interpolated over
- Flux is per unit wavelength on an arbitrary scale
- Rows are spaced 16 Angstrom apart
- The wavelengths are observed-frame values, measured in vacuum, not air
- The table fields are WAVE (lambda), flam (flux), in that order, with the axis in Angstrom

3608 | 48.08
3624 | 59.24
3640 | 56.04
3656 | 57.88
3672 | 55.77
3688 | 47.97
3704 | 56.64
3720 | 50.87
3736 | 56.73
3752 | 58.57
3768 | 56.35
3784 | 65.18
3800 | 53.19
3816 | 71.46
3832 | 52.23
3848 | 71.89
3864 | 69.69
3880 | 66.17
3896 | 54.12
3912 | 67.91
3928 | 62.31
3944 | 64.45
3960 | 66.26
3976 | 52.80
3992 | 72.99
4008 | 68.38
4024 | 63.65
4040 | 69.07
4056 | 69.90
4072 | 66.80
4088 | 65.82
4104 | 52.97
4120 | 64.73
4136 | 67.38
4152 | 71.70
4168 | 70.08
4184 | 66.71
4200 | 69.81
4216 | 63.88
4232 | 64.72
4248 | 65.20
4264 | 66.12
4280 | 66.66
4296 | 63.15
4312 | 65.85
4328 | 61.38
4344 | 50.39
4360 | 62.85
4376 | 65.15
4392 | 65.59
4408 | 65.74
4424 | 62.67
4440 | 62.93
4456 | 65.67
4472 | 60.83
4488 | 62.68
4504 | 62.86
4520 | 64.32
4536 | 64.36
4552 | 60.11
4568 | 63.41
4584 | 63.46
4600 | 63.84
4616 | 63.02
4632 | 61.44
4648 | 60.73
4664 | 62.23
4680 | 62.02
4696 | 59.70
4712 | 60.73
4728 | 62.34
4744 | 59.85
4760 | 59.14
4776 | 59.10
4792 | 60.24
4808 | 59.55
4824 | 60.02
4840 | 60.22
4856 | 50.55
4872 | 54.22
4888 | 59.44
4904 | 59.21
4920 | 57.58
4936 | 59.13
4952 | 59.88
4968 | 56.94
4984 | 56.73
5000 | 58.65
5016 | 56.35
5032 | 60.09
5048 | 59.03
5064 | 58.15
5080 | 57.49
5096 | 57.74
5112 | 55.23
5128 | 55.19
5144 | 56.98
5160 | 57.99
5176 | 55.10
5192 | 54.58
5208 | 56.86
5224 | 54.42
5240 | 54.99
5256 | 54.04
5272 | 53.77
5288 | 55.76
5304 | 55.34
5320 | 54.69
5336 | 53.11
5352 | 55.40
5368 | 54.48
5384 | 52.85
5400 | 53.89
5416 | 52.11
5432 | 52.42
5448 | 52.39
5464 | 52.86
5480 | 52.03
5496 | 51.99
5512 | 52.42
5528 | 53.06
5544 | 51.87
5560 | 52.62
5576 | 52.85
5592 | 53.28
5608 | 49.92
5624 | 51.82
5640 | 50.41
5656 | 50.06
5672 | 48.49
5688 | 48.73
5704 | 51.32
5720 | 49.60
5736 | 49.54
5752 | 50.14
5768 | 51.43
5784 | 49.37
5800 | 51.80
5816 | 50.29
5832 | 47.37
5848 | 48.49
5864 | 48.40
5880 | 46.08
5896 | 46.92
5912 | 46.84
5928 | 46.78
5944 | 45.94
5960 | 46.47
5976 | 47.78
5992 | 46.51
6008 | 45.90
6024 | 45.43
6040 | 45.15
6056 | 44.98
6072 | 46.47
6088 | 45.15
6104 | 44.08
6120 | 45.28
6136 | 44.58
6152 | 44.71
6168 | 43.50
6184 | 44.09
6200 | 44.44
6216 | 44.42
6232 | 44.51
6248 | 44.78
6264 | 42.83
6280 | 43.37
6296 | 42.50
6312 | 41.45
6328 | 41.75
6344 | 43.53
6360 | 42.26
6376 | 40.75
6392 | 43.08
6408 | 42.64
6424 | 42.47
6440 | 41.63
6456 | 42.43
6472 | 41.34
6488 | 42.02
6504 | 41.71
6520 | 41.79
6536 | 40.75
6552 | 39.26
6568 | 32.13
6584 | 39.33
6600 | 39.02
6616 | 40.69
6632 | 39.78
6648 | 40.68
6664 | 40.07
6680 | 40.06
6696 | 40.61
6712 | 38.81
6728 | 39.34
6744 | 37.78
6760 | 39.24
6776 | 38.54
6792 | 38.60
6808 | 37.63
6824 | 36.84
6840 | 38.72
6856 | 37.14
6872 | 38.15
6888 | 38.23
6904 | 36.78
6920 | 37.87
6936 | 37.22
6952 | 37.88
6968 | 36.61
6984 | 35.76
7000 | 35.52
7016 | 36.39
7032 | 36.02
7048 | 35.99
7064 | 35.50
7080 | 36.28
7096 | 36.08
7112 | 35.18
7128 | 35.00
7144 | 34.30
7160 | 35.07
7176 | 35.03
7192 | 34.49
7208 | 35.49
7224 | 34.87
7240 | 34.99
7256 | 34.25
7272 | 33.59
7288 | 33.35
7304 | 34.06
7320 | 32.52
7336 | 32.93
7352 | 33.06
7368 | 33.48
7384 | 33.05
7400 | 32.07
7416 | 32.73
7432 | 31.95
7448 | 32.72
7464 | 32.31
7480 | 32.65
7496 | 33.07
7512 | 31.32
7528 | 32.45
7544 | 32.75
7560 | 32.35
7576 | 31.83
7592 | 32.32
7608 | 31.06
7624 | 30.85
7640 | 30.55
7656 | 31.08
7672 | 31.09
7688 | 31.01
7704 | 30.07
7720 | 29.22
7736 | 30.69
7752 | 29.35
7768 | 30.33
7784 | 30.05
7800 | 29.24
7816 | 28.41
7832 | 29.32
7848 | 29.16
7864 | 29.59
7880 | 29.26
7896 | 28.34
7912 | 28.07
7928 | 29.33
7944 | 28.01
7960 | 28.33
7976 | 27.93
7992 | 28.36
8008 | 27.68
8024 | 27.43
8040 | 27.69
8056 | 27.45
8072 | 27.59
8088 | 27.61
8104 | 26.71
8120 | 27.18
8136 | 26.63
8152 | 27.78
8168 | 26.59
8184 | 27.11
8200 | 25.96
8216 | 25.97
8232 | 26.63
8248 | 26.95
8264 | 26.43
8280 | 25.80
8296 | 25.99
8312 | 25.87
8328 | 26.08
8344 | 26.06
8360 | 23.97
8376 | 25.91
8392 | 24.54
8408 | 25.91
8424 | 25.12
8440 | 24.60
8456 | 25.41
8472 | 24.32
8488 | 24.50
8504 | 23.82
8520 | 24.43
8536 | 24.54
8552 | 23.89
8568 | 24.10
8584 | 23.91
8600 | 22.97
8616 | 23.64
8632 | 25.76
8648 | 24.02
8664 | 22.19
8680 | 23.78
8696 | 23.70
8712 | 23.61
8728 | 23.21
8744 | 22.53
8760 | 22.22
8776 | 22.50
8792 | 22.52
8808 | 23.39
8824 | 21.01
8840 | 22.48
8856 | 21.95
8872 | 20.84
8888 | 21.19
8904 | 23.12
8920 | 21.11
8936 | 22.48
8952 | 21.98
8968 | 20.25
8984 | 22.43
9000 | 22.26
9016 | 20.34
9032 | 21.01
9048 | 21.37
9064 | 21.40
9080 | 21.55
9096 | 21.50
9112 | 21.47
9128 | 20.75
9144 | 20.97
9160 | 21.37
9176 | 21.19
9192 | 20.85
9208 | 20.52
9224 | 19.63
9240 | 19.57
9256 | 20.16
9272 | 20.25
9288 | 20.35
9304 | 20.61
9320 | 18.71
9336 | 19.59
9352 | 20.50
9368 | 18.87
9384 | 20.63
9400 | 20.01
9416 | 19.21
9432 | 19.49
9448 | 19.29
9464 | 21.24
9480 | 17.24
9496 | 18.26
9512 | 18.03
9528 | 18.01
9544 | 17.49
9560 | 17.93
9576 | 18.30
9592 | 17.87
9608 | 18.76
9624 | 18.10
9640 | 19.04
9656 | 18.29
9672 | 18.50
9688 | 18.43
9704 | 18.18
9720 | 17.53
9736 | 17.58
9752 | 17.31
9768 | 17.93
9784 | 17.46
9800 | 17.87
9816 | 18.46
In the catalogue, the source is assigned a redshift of 0.000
